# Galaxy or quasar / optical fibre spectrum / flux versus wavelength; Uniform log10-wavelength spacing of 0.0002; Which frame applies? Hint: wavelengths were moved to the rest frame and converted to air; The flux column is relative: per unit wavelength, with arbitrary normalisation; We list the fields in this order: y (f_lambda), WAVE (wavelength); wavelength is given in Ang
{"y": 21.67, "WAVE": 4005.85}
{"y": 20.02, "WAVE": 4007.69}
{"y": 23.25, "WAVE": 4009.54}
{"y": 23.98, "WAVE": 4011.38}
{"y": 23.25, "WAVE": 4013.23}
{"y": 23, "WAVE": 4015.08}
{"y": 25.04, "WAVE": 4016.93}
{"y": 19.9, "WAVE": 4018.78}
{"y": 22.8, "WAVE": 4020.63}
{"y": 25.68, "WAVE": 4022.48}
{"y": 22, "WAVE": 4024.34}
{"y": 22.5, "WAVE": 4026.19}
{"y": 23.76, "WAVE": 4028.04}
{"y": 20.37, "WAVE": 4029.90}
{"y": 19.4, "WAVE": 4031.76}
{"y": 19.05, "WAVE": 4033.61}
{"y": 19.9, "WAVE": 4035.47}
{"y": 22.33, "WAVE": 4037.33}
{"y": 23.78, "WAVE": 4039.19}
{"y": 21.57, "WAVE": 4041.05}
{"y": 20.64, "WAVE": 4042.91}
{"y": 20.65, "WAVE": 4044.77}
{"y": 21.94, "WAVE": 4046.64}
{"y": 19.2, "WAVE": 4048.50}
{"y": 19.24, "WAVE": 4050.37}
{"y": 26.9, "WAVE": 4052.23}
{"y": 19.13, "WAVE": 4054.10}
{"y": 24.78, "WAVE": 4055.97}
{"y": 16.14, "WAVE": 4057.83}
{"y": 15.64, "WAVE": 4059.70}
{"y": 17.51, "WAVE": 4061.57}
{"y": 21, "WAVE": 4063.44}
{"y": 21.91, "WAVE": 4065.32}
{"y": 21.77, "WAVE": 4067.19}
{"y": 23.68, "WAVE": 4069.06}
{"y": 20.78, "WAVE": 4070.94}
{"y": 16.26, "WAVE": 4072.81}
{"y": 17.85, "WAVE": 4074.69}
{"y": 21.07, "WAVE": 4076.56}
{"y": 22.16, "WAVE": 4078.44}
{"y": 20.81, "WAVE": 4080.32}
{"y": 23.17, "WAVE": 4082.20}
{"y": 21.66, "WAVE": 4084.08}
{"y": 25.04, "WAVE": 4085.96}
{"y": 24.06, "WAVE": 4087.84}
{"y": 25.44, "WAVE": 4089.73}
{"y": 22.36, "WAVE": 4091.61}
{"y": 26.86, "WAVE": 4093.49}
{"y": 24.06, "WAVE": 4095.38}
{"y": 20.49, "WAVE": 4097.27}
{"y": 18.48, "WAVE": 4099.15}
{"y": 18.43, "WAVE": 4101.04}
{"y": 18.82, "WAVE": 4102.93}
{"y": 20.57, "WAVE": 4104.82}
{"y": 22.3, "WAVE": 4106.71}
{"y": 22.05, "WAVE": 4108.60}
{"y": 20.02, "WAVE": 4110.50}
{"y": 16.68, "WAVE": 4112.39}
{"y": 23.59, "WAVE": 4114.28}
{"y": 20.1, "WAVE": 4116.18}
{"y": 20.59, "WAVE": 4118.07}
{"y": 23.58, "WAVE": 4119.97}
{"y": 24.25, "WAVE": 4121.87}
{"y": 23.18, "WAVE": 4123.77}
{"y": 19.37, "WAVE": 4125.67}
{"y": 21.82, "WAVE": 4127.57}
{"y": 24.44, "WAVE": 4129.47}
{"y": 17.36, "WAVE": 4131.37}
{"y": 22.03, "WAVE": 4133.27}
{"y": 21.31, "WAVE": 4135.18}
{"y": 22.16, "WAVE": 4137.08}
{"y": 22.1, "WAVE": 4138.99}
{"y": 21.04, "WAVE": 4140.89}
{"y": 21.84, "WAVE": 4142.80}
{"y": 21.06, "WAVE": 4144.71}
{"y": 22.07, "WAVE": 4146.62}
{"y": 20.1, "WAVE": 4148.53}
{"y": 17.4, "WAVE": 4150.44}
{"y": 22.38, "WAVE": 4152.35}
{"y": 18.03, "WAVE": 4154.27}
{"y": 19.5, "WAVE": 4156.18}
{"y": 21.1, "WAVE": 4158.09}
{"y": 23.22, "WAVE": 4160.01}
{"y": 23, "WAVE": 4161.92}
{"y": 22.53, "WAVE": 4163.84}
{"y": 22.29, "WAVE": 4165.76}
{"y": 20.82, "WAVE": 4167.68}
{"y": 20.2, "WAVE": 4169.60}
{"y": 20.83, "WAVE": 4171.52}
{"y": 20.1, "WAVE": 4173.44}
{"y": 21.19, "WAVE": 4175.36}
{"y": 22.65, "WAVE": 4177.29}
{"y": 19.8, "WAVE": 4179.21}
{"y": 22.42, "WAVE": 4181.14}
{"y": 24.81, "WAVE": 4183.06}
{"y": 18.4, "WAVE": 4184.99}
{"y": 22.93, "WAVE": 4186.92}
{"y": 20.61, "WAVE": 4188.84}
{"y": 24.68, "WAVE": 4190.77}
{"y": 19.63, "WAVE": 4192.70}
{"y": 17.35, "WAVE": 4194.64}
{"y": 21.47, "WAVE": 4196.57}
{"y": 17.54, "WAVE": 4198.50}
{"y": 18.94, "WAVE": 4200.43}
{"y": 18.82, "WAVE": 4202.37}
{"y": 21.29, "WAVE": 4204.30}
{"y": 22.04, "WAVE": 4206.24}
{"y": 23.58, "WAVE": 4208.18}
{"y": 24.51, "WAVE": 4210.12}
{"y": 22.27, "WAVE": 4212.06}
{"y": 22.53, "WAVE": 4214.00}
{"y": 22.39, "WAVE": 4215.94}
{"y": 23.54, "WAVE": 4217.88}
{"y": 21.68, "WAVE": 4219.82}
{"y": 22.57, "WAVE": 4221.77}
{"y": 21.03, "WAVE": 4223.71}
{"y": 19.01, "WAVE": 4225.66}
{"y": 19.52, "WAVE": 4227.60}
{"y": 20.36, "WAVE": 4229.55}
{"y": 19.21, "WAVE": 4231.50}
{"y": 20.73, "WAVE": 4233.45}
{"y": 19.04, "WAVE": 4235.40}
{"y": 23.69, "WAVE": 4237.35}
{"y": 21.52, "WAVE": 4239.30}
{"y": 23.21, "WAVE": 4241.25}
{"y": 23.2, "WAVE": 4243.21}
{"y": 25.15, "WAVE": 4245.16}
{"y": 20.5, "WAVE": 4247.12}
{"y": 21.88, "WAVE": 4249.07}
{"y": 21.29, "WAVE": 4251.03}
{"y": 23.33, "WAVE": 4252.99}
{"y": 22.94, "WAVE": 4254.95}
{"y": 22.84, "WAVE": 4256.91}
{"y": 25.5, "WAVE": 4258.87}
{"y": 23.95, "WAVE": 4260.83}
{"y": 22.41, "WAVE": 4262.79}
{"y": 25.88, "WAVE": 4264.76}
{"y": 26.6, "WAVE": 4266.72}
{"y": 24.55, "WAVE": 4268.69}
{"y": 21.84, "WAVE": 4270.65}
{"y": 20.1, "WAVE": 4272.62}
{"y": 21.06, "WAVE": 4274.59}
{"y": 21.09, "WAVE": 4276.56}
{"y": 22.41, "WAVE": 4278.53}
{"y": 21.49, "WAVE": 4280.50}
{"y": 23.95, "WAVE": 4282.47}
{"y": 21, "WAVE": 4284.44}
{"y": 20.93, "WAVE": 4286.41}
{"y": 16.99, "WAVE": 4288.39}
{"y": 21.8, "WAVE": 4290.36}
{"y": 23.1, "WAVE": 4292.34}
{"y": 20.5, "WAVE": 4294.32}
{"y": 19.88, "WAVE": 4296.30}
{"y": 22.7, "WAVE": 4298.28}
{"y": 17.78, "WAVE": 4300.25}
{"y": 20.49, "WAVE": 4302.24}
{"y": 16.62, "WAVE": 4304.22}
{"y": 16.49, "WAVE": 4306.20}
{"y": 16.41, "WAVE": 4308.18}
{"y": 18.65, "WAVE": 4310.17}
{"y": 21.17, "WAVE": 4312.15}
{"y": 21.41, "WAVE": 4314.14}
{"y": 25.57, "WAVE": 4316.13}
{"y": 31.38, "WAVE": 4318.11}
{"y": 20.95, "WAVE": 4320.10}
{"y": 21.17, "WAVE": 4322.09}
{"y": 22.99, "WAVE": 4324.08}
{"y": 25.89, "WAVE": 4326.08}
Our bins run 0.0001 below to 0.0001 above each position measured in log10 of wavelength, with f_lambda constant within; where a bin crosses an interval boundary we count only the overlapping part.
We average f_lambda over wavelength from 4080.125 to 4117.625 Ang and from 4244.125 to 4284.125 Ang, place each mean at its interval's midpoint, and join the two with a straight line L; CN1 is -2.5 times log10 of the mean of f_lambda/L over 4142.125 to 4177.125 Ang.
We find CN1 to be 0.06 mag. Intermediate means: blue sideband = 21.8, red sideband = 22.9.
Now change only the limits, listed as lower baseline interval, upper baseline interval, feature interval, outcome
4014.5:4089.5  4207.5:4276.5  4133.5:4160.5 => 0.05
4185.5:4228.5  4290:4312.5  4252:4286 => -0.14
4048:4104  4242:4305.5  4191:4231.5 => 0.04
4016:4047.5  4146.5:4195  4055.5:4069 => 0.09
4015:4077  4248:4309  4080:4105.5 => -0.05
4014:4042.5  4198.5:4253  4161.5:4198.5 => 0.02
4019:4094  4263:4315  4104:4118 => 0.03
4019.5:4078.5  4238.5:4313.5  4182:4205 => 0.04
